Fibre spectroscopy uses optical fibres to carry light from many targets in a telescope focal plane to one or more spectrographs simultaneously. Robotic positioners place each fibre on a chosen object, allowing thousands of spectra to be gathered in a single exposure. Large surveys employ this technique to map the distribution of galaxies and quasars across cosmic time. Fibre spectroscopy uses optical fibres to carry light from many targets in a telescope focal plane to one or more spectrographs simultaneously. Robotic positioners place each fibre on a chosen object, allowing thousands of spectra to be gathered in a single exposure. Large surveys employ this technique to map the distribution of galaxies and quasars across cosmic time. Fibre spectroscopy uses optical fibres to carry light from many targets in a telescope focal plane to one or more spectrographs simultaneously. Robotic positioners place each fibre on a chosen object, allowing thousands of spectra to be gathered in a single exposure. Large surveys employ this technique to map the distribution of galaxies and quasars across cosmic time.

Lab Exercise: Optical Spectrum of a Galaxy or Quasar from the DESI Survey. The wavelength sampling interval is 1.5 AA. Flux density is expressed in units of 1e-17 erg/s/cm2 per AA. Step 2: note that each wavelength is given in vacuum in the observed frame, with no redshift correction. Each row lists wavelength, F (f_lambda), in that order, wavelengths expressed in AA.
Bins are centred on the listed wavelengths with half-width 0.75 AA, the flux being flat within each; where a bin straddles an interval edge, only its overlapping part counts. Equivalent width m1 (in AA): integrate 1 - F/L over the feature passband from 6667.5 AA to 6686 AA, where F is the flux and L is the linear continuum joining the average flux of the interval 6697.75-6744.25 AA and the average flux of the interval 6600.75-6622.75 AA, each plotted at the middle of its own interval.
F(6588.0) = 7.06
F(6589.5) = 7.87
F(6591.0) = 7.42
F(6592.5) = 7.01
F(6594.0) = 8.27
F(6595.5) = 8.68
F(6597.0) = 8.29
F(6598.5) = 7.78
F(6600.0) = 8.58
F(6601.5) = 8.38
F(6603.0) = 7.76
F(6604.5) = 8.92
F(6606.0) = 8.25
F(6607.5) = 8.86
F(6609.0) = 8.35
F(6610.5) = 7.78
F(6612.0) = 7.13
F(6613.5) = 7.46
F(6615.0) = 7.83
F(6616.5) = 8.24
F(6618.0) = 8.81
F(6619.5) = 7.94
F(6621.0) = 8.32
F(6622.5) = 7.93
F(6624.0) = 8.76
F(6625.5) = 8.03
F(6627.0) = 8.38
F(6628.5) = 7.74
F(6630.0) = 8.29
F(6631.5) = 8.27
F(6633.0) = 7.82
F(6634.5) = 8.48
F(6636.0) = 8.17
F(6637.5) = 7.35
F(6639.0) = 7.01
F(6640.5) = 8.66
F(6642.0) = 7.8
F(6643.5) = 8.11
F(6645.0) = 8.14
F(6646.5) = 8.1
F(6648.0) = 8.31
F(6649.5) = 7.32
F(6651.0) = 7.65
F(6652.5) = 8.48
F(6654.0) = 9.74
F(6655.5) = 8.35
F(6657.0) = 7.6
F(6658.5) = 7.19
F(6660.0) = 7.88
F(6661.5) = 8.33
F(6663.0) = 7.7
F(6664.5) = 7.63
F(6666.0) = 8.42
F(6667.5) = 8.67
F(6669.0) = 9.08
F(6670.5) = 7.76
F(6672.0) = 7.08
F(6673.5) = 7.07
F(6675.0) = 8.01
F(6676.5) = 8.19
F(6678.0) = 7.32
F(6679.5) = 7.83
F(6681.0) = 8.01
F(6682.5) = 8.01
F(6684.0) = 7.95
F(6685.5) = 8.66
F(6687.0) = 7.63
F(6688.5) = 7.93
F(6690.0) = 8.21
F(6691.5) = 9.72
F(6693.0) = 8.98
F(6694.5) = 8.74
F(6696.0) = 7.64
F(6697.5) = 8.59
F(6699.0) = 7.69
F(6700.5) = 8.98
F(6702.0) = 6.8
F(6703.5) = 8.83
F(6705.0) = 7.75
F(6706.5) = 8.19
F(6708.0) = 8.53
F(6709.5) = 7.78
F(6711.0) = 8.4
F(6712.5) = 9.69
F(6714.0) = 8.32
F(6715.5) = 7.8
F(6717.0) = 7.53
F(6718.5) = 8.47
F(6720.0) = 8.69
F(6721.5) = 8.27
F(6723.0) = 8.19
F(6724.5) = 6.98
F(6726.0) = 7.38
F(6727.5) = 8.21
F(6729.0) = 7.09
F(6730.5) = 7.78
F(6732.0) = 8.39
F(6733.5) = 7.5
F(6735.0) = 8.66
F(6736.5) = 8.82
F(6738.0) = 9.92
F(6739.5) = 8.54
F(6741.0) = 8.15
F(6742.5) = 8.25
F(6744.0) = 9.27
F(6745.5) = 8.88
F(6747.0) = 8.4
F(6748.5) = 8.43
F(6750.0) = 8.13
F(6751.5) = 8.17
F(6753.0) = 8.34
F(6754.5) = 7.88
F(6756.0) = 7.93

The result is 0.6 AA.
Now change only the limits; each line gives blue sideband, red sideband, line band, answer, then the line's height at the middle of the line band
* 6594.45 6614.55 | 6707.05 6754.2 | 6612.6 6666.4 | 0.9 AA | 8.2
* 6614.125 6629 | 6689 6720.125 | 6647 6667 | 0.5 AA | 8.26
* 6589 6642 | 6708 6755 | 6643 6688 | 0.9 AA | 8.16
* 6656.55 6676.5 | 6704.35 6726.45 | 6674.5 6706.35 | -0.6 AA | 8.02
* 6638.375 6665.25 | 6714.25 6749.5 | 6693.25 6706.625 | 0.0 AA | 8.15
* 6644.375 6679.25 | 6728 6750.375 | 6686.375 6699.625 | -0.3 AA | 8.17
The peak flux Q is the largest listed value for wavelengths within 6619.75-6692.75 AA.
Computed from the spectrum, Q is 9.74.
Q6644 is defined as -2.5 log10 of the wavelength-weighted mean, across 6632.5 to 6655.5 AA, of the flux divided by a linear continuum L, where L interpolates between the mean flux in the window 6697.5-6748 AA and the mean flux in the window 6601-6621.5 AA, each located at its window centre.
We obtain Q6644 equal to 0.01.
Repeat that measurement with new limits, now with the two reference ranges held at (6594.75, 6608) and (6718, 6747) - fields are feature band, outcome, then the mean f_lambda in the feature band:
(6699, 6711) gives 0.026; 8.11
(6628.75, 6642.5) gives 0.050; 7.98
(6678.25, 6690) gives 0.045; 7.99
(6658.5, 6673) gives 0.045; 8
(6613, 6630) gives 0.029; 8.15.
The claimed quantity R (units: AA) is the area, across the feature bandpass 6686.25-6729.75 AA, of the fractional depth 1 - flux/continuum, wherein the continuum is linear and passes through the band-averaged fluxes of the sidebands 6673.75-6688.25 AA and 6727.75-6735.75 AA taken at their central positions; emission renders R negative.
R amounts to -1.4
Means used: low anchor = 7.93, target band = 8.17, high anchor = 7.9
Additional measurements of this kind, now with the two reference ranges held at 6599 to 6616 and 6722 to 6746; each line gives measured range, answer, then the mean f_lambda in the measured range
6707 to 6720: -0.2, 8.33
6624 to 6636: -0.1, 8.18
